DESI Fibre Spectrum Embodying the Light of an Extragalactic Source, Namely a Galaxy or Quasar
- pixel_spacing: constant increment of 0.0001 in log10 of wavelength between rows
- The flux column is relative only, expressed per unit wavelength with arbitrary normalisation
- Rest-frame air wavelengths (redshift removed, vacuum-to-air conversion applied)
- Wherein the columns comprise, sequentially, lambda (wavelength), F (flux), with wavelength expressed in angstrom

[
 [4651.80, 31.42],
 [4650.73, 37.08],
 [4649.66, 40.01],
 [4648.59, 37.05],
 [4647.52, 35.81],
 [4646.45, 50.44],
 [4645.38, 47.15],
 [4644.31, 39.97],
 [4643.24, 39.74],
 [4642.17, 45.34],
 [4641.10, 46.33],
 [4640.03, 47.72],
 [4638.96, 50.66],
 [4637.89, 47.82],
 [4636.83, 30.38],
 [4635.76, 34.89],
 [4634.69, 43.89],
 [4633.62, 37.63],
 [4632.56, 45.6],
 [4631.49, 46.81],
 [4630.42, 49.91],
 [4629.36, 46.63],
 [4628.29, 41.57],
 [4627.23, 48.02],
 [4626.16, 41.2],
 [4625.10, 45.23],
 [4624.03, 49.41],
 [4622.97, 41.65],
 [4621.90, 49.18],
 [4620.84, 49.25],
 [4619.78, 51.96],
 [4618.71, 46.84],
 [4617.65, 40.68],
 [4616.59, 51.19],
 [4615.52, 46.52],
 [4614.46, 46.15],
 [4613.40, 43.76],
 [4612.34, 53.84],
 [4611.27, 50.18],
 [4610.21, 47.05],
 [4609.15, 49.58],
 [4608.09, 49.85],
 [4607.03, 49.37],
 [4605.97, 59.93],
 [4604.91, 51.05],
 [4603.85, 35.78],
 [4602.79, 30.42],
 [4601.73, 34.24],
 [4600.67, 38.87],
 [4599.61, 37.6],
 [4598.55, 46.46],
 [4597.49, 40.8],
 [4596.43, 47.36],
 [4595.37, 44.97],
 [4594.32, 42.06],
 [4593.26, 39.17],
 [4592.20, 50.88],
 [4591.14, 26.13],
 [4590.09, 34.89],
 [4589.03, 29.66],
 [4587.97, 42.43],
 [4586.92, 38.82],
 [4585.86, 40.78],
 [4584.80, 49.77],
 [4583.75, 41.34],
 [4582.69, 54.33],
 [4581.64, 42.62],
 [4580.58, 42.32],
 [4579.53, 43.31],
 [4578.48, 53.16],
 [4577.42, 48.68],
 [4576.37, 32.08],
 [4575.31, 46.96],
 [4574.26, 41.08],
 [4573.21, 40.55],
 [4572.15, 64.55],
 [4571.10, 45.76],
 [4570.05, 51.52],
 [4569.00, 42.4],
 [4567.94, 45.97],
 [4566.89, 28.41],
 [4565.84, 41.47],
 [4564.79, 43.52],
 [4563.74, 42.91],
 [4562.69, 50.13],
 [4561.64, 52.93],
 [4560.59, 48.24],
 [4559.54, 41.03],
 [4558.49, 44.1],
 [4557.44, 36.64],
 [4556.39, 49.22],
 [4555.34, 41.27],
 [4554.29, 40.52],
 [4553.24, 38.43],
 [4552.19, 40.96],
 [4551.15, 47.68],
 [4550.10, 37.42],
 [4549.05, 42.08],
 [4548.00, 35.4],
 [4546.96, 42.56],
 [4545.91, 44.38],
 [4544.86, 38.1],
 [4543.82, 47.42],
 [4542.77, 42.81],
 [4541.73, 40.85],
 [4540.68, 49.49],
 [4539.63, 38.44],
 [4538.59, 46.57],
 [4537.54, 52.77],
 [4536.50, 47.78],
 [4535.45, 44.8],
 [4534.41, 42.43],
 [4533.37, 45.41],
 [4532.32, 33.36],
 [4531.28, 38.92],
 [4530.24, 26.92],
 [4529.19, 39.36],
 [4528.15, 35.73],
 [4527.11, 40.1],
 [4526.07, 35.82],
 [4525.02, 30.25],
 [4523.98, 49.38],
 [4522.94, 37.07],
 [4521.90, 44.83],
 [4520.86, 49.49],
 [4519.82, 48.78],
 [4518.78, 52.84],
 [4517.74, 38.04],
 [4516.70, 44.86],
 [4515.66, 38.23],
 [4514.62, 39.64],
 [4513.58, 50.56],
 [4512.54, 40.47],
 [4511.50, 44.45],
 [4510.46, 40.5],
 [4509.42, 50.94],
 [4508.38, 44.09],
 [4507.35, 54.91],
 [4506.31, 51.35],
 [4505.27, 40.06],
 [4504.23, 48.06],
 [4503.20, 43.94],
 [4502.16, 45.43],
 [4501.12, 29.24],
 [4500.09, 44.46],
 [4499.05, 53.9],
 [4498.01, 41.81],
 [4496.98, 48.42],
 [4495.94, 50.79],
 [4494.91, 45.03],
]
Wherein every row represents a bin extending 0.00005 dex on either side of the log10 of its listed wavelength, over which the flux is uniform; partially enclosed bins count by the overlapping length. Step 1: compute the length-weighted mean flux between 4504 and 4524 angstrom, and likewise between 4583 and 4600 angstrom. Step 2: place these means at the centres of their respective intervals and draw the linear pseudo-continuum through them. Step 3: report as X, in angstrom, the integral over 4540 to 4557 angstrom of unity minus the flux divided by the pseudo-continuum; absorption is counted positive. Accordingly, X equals 0.4 angstrom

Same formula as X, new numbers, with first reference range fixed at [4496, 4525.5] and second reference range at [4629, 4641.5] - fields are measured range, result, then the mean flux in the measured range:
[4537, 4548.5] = 0.2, 43.6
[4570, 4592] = 0.5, 43.3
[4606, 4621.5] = -1.6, 48.7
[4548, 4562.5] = 0.5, 43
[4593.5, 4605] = 1.0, 40.4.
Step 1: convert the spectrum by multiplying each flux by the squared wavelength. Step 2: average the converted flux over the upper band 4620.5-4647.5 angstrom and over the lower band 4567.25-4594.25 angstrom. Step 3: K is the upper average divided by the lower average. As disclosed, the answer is 1.05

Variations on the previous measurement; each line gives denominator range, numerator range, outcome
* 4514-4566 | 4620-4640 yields 1.09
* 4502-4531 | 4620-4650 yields 1.08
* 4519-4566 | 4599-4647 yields 1.10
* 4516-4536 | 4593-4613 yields 1.13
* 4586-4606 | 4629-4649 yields 1.10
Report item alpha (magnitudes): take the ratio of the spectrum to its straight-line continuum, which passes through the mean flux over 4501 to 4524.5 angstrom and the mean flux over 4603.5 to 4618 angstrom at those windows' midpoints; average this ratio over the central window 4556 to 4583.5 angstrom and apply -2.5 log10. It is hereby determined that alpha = 0.04 mag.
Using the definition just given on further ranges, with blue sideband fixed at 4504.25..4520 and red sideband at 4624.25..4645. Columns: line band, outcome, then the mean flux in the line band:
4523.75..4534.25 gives 0.20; 37.4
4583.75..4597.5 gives 0.09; 40.6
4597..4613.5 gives -0.02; 45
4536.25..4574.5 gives 0.02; 43.9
